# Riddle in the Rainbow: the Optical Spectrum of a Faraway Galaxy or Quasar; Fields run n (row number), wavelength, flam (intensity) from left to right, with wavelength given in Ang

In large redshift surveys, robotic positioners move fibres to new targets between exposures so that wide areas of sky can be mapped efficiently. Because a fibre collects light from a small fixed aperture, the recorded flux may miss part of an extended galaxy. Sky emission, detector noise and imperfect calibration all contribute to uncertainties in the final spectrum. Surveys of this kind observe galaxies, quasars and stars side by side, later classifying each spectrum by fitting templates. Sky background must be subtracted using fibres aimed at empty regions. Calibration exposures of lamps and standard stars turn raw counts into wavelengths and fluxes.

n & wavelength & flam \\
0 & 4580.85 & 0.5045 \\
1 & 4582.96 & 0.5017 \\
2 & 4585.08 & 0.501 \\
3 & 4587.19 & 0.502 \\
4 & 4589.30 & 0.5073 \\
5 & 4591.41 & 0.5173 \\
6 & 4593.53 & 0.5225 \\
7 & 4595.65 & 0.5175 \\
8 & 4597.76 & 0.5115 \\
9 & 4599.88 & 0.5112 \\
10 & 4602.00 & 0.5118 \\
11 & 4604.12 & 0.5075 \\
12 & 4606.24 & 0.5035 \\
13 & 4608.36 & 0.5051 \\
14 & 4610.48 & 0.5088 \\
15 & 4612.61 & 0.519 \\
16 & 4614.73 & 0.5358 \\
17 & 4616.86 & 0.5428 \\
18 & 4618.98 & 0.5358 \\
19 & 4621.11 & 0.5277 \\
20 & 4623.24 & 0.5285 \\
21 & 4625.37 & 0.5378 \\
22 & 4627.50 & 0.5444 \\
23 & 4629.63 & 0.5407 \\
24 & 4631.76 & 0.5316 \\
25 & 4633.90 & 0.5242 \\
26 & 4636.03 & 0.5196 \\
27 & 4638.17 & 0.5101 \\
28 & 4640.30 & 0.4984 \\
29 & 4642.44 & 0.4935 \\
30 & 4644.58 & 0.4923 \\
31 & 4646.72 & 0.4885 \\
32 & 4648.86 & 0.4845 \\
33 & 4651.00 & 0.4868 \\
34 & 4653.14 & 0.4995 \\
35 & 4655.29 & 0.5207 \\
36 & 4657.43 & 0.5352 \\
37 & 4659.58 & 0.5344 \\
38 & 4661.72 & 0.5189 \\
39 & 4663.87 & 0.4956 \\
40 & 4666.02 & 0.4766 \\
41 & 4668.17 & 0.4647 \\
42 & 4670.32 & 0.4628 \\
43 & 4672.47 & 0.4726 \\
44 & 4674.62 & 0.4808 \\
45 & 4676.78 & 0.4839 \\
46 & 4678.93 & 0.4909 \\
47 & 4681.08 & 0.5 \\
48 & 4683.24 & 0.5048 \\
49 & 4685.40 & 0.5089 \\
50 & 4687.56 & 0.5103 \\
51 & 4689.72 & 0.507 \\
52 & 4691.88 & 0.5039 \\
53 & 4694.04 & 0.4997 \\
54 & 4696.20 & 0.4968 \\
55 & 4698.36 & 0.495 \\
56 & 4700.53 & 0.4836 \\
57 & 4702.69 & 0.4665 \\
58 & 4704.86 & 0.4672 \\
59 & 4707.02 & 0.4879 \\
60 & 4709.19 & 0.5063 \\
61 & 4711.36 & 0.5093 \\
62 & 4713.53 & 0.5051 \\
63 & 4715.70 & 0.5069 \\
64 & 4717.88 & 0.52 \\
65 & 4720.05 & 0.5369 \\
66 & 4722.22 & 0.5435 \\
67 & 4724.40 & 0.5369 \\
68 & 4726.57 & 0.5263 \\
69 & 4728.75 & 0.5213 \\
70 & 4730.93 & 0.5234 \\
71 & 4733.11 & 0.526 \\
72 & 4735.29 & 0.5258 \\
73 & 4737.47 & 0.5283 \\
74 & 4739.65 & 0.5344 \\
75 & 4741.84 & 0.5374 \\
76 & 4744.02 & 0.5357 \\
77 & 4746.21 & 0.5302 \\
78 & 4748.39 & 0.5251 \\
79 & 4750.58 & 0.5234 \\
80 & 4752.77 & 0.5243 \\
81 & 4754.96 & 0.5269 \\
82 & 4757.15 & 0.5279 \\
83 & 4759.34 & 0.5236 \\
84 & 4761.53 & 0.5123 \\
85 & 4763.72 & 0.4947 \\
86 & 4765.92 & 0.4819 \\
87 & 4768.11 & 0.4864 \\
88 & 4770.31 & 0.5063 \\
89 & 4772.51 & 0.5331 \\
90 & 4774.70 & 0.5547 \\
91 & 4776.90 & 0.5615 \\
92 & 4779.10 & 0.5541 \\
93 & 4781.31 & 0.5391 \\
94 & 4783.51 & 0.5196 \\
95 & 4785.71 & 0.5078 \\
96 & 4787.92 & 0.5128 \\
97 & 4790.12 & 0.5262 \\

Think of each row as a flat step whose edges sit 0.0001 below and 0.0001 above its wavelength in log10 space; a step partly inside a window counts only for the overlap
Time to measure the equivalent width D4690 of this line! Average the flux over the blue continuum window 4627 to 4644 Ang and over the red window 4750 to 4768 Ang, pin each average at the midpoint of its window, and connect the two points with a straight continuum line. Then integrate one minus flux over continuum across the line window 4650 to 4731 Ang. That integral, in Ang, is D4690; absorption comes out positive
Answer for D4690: 2.2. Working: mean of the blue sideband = 0.519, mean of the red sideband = 0.513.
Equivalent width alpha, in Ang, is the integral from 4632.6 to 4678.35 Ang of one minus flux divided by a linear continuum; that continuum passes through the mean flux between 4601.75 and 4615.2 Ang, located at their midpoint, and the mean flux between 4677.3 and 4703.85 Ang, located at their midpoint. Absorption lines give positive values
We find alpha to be 0.6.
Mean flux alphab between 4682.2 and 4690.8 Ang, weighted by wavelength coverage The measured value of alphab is 0.507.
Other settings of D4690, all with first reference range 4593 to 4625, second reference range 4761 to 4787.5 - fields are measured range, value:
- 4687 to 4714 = 1.33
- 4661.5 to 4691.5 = 1.69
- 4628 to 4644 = 0.09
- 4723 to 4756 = -0.50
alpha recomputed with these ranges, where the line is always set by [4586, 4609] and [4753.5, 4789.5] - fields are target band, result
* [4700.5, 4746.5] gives 0.2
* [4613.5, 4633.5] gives -0.9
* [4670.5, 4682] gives 0.7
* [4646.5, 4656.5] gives 0.3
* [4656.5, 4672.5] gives 0.6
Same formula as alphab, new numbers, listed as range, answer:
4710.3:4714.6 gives 0.507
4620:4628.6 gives 0.535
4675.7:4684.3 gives 0.495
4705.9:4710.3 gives 0.497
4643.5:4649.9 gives 0.488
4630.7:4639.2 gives 0.521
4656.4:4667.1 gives 0.512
